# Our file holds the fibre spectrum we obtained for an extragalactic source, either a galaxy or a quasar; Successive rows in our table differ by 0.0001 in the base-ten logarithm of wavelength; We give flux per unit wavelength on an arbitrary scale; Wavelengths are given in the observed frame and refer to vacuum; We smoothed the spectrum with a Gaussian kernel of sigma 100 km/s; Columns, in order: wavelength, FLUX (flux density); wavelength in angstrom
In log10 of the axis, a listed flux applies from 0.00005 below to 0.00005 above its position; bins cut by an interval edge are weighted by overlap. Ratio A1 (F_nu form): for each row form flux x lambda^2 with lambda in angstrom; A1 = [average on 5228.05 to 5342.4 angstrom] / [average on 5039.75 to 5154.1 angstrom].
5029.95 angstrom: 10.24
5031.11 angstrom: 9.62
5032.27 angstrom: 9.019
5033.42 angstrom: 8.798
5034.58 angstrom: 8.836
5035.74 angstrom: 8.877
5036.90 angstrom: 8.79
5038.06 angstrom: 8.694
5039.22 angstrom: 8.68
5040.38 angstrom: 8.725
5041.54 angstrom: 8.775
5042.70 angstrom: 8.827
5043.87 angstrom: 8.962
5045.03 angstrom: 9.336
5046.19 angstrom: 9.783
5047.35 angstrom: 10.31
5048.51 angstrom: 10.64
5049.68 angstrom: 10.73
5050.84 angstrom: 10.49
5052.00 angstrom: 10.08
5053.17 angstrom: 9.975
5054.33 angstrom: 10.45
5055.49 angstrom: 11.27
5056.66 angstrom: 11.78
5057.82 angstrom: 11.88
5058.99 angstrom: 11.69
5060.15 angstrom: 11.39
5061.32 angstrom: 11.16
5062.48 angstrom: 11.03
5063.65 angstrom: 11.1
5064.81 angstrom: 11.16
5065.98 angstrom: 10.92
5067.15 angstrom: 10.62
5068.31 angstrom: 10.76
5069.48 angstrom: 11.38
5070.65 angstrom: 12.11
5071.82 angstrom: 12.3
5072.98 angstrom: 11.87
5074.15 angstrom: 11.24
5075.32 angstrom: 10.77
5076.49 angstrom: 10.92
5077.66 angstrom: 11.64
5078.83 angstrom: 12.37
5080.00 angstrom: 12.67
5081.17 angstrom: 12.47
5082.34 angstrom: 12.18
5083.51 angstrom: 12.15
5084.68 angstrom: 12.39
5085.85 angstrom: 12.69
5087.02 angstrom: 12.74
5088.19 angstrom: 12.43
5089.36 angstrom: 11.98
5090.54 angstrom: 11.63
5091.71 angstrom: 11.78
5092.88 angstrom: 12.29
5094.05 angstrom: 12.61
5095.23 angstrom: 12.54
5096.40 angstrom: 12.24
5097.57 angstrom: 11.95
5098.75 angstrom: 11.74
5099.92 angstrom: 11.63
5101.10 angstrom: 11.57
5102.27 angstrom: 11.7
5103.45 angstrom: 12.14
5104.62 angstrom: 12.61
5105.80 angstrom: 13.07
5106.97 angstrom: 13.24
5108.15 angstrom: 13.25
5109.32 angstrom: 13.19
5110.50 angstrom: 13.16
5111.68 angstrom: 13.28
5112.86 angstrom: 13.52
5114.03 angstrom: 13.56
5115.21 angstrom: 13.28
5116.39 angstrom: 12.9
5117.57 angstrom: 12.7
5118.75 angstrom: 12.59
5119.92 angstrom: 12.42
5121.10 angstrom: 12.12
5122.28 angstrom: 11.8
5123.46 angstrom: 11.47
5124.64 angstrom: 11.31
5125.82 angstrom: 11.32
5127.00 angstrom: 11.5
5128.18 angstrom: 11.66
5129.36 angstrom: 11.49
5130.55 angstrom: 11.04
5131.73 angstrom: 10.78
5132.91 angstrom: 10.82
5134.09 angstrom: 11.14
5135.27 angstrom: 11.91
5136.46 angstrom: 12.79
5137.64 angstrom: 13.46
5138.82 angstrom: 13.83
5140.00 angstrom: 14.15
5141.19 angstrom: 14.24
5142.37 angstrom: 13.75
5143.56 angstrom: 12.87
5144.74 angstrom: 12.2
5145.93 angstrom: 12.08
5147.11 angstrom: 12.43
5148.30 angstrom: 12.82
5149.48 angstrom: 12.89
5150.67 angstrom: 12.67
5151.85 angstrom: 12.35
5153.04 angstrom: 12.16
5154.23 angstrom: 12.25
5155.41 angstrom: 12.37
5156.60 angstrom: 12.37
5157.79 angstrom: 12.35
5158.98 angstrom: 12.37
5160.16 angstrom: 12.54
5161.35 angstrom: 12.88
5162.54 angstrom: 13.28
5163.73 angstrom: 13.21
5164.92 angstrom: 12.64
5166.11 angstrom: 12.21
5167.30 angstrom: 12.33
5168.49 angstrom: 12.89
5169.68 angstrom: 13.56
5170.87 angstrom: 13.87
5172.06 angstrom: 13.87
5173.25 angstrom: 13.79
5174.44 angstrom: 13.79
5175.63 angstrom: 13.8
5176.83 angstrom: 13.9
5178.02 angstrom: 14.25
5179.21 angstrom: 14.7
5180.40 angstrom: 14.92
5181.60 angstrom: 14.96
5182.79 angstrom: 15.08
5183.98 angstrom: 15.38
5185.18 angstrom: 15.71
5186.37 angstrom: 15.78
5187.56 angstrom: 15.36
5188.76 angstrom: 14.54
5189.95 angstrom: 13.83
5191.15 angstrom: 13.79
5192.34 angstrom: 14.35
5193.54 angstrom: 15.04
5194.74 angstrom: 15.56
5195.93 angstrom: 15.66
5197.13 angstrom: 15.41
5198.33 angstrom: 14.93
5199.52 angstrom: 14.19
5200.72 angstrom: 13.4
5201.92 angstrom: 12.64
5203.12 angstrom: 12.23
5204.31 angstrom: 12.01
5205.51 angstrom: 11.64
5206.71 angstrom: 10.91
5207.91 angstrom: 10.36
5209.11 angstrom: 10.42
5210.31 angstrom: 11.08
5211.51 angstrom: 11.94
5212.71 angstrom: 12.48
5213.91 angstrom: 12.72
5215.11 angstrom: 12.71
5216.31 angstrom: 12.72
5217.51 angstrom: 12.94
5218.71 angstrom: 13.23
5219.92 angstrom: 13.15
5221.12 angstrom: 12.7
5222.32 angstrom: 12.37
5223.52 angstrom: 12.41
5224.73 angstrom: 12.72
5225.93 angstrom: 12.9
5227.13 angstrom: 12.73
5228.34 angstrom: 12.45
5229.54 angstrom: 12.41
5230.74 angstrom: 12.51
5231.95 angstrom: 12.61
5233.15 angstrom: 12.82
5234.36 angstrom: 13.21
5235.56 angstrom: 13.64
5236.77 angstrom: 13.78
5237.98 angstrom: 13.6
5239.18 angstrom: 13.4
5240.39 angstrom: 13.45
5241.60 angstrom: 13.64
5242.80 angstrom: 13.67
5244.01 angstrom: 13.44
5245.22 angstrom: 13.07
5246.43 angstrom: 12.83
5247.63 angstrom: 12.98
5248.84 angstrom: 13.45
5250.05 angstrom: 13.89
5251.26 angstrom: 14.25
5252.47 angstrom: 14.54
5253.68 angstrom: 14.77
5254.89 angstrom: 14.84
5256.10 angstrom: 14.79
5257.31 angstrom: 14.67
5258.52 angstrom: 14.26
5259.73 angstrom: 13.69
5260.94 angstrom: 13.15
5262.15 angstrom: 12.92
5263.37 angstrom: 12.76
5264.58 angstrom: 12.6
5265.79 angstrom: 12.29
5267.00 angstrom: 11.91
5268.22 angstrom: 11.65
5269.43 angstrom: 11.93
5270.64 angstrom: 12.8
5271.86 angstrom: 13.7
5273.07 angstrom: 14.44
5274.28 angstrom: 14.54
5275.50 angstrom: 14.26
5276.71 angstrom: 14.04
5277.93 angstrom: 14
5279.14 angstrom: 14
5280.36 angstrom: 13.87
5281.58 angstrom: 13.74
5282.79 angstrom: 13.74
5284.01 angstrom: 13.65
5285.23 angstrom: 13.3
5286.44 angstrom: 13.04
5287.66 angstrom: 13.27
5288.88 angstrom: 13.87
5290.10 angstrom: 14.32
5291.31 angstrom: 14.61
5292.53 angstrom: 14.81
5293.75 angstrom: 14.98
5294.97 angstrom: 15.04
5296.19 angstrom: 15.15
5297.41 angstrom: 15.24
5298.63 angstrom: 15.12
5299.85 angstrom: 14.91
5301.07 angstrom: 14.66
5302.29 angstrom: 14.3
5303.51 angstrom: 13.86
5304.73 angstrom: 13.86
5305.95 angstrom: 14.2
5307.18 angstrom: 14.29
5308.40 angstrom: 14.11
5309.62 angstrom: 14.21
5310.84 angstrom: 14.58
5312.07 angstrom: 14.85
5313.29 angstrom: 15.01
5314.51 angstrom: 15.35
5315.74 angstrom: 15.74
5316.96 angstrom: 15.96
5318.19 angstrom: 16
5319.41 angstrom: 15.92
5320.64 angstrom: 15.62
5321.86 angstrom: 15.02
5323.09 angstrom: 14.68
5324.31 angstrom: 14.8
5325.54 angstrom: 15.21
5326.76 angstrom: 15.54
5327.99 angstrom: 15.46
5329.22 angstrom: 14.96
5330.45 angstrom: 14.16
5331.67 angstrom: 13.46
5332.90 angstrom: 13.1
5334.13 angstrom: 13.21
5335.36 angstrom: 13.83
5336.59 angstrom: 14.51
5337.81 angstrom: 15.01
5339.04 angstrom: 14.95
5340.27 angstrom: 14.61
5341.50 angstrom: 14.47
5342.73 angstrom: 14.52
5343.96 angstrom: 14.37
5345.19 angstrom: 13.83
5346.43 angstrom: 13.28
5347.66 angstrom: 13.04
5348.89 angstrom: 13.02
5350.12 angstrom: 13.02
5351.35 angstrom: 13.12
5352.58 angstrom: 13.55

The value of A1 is 1.3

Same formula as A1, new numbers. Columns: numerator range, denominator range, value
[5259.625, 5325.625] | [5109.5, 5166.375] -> 1.21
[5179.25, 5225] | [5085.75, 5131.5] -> 1.14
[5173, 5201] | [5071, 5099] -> 1.27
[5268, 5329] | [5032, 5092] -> 1.46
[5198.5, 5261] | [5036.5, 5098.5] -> 1.25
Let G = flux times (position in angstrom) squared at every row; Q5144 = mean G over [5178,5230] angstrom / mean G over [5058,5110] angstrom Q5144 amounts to 1.18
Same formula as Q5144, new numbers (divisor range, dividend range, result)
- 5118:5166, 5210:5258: 1.11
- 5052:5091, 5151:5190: 1.22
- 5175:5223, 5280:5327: 1.12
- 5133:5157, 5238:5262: 1.13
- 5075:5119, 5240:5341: 1.23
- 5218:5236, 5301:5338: 1.19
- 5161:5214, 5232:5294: 1.03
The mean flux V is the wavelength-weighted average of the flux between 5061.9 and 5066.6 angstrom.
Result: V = 11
